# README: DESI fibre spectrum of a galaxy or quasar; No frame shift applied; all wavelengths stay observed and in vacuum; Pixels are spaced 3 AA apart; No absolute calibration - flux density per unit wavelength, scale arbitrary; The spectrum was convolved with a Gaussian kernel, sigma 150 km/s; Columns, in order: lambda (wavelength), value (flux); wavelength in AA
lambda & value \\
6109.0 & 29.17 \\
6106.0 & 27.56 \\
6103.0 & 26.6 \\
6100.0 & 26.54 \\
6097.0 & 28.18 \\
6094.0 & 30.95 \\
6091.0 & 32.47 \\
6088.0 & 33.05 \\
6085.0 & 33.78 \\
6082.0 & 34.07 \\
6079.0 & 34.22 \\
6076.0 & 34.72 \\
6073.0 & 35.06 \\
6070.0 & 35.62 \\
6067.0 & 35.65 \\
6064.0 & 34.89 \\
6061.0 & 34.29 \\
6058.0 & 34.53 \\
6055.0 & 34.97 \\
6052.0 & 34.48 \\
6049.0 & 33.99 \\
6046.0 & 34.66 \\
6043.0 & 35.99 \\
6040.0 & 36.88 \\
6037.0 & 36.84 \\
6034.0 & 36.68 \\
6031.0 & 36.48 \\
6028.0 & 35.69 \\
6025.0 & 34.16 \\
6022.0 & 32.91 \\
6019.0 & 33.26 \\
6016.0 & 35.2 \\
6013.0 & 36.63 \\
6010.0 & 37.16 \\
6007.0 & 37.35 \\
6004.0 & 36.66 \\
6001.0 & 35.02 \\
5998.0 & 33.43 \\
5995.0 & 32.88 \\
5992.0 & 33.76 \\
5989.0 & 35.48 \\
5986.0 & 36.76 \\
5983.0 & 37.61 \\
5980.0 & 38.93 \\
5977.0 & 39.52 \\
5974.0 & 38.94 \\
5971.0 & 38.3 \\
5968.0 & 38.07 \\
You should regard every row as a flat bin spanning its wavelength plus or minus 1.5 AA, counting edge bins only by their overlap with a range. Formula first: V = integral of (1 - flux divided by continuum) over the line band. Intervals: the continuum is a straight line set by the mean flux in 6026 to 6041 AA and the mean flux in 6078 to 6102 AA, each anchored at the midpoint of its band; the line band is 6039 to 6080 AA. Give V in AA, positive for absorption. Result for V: -1.0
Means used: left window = 36.4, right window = 31.5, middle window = 35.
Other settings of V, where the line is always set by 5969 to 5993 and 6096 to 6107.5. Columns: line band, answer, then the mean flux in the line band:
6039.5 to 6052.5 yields -1.3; 35.1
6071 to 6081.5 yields -1.9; 34.7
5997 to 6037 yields -1.3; 35.5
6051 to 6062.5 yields -1.3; 34.6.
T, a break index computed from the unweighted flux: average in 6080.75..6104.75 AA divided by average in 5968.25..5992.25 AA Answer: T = 0.8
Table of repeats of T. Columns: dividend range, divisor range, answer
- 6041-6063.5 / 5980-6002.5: 0.99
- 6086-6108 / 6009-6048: 0.83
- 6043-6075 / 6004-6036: 0.98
